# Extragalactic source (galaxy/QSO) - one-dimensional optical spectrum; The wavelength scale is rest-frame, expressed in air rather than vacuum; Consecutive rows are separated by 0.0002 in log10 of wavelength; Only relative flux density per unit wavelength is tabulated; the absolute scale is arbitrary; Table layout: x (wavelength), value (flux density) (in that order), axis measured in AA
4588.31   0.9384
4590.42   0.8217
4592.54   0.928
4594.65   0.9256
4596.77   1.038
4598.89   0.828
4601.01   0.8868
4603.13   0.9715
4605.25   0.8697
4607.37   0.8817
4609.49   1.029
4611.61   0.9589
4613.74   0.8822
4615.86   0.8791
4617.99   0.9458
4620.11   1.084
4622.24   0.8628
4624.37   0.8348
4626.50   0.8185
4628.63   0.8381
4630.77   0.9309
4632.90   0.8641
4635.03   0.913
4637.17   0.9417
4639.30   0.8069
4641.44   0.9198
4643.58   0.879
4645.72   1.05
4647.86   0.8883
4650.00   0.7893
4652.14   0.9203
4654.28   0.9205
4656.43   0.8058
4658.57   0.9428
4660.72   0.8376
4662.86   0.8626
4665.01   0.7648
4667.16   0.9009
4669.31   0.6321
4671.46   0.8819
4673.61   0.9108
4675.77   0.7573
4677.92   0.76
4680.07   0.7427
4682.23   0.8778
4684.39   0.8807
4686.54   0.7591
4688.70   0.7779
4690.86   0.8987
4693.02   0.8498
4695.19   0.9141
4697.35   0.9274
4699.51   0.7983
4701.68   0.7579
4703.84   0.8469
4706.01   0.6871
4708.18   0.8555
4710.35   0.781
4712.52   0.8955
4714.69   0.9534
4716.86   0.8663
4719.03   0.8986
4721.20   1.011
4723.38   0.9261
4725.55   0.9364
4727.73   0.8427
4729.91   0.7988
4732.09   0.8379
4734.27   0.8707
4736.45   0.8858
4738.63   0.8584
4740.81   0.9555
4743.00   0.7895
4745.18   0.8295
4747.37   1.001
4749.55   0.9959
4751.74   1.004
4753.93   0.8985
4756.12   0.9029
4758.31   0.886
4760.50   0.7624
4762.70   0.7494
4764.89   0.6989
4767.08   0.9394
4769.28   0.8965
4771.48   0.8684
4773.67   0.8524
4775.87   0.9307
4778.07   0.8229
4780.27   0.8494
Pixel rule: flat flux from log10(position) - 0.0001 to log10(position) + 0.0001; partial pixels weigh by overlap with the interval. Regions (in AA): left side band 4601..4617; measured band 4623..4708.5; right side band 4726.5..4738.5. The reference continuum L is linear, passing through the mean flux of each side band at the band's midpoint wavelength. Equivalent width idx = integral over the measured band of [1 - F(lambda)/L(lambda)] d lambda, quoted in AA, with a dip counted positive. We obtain 3.9 AA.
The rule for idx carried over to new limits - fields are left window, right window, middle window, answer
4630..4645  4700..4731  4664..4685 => 1.66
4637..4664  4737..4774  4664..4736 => 3.21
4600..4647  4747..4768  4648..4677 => 1.94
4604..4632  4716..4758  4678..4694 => 1.45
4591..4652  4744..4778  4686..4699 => 0.54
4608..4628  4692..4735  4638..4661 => 0.28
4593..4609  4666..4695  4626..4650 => -0.54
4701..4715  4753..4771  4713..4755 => -3.66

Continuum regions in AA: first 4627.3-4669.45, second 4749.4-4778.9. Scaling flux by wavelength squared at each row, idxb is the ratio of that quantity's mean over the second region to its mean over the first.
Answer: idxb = 1.0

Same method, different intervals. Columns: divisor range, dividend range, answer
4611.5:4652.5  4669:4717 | 0.95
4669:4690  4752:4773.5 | 1.10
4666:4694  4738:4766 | 1.10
